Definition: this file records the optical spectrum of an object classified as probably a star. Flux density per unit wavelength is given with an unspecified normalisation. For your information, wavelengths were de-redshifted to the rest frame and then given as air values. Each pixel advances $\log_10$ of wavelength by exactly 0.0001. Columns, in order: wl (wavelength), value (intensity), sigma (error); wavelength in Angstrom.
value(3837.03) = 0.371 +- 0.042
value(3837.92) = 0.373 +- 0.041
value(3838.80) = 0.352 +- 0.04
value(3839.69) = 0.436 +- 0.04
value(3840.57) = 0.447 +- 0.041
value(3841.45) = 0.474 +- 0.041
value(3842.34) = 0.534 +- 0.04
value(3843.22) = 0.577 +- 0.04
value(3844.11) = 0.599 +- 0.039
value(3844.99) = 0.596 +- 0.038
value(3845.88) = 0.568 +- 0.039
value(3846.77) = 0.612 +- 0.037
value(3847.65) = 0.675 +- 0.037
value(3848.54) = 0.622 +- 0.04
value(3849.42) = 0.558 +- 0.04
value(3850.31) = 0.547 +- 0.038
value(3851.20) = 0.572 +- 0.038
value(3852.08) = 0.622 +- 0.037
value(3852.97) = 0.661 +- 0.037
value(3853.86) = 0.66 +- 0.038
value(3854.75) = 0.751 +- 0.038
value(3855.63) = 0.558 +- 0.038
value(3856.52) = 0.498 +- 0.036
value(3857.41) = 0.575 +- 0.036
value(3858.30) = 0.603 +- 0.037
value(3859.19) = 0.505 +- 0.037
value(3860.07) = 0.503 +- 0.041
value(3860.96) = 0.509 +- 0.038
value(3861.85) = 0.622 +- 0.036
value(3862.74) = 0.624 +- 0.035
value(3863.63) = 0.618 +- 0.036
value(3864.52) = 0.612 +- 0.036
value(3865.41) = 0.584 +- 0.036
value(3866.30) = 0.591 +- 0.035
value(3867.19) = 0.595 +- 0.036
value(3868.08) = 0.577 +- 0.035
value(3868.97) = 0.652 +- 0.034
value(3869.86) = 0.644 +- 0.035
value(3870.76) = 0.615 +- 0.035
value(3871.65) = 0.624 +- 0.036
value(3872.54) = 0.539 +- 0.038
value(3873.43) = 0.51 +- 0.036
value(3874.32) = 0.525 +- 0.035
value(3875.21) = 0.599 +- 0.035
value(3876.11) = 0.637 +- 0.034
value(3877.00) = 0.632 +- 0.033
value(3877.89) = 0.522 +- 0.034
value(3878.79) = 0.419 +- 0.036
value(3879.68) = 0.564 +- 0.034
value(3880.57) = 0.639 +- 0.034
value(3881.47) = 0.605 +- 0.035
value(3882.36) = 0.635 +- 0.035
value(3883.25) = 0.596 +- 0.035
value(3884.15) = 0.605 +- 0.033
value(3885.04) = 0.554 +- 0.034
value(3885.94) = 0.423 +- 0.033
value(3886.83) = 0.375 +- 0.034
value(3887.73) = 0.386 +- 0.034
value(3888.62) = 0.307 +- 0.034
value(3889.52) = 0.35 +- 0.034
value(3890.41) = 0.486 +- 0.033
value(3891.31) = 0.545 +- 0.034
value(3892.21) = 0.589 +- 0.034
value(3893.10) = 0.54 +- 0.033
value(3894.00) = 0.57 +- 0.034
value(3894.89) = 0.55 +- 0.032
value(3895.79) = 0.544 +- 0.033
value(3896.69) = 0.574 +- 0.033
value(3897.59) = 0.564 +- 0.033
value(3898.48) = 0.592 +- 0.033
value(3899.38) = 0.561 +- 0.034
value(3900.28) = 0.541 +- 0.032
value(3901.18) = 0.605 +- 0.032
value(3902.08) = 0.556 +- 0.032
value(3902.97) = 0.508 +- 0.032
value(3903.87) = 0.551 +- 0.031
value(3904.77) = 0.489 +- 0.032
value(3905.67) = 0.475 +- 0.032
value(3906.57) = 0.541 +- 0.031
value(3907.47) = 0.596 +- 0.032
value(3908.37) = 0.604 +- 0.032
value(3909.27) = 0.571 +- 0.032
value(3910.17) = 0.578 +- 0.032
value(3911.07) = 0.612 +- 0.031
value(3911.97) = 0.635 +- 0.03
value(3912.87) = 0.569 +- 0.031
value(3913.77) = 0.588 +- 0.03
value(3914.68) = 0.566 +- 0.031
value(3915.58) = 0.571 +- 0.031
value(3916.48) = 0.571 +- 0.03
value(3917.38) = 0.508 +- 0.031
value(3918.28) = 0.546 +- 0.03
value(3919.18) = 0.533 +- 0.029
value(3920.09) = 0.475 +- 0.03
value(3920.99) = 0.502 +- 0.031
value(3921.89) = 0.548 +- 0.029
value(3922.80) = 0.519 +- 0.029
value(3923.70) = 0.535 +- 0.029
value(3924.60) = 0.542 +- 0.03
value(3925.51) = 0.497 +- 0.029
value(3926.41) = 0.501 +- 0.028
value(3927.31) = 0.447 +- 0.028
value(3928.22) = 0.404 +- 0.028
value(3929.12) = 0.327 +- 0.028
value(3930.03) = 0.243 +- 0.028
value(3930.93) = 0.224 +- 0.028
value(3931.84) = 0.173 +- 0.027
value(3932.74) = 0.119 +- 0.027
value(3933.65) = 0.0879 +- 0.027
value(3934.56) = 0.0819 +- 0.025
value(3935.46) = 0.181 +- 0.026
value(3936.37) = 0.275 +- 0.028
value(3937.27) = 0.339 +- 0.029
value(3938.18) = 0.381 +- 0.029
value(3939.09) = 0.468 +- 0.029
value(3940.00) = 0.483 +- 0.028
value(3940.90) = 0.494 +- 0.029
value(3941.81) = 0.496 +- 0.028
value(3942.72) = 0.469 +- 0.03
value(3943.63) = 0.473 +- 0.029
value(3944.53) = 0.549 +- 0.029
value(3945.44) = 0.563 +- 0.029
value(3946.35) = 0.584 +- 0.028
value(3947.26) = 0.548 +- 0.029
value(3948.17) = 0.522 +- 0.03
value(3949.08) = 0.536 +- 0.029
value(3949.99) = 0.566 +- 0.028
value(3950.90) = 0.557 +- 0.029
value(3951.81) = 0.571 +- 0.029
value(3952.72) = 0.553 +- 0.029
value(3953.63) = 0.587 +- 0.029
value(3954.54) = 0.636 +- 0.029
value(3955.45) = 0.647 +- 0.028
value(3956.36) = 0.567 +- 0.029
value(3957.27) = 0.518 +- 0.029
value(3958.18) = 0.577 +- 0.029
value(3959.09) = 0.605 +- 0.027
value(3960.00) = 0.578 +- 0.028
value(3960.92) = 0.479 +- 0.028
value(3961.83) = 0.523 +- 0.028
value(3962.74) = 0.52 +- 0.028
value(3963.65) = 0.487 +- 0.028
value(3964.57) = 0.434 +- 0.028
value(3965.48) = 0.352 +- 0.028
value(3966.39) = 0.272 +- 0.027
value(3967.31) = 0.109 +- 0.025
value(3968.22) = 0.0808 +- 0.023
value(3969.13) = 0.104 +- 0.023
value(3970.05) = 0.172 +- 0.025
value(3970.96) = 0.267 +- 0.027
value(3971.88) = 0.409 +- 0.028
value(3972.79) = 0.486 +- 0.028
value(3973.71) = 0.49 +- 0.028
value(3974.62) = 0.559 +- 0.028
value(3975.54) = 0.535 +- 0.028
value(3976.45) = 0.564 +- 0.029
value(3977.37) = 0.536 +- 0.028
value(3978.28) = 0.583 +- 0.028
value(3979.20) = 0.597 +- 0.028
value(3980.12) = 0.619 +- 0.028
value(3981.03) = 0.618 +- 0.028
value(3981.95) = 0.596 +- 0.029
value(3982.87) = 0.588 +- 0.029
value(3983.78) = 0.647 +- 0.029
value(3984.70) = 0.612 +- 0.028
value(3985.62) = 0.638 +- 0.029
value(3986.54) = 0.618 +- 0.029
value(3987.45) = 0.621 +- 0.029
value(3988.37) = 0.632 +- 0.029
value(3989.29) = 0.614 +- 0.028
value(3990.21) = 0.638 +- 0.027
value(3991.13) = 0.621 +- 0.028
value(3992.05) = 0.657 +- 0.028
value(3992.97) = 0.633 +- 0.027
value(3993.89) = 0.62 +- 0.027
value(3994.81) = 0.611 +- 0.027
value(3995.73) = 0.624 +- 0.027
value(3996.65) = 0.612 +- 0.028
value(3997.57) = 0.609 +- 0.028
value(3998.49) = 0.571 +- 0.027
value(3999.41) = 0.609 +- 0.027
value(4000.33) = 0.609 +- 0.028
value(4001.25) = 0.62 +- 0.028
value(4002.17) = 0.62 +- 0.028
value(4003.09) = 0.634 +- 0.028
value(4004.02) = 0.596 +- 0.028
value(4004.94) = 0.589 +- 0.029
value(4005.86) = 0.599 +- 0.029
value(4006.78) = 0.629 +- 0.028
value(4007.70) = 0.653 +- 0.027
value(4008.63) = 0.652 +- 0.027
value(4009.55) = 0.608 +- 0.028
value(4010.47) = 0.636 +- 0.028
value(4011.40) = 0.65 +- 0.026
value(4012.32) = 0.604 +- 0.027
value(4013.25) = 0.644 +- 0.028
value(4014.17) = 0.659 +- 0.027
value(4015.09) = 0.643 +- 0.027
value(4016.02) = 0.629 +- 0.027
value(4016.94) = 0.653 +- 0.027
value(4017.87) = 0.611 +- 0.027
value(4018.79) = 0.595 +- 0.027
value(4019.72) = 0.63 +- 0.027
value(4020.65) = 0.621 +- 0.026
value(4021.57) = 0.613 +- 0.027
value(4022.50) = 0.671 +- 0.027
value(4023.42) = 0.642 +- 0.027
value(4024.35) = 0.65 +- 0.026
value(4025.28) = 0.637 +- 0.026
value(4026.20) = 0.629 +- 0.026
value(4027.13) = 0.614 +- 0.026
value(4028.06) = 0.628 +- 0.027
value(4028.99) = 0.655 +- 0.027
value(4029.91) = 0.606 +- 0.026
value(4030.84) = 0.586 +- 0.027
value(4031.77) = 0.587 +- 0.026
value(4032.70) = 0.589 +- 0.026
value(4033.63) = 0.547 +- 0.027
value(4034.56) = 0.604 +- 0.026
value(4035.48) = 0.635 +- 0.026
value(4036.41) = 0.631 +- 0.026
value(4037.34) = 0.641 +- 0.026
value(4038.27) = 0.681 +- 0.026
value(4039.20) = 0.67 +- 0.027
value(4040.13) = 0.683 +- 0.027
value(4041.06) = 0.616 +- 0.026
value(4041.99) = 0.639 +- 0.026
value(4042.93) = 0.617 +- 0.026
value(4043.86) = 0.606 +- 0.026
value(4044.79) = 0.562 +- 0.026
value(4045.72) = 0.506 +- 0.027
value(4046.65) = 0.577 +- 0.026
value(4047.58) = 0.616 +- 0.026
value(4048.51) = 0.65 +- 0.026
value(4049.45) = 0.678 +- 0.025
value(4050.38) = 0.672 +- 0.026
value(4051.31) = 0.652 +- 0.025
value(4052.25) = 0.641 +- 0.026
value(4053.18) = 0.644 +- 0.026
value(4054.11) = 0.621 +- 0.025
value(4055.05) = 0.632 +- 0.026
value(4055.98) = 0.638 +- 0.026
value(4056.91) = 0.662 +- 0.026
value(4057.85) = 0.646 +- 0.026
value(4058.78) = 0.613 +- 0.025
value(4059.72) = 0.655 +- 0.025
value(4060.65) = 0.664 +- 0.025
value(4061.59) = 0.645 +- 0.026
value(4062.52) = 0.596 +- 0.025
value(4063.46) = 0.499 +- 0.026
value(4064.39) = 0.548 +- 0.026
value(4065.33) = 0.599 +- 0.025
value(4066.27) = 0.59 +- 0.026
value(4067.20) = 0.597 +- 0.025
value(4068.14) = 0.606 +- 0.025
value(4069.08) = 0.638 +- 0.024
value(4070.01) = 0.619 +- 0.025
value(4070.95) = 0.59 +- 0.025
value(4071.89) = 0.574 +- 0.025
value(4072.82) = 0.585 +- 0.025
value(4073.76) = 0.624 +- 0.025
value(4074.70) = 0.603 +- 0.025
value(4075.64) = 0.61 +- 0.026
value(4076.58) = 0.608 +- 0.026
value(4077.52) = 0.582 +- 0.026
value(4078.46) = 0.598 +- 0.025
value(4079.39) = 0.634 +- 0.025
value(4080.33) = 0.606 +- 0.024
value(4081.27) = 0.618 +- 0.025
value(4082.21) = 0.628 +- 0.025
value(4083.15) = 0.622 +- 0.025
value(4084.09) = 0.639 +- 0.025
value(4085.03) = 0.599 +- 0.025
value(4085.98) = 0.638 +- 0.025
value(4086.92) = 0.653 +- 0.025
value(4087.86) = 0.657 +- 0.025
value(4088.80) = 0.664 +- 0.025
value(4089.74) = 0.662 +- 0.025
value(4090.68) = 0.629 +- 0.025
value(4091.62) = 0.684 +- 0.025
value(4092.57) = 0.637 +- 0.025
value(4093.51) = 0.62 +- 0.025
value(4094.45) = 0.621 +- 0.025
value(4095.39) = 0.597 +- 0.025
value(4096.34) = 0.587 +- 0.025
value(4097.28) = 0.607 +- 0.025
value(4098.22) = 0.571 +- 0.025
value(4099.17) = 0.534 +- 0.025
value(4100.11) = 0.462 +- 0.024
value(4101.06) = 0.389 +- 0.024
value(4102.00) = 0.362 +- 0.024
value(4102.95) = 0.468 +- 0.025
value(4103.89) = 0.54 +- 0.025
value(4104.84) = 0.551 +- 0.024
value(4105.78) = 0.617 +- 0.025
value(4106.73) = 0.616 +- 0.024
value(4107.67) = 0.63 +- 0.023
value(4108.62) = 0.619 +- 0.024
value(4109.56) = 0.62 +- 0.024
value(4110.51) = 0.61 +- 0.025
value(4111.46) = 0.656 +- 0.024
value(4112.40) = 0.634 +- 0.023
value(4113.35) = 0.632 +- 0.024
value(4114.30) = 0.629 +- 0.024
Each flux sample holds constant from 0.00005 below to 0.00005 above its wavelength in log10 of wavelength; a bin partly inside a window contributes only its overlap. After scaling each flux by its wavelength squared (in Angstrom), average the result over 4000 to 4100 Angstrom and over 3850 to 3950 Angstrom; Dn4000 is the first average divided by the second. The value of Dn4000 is 1.30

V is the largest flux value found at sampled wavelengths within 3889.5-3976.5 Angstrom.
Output 0.647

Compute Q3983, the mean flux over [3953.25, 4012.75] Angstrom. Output 0.548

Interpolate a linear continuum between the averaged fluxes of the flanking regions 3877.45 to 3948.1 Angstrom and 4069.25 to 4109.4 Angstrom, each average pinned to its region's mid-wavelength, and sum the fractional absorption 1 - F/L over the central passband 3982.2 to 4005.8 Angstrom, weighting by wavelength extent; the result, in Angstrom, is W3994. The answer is -3.6 Angstrom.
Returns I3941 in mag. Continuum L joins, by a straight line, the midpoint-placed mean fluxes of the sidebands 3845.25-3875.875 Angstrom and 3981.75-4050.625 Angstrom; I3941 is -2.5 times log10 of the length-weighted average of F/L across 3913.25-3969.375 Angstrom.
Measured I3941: 0.33 mag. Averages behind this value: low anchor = 0.592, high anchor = 0.623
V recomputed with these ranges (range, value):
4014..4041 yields 0.683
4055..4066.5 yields 0.664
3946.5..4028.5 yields 0.671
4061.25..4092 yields 0.684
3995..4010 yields 0.653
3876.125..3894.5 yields 0.639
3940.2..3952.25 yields 0.584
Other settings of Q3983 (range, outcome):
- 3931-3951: 0.401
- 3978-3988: 0.613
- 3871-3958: 0.503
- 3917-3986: 0.461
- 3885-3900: 0.5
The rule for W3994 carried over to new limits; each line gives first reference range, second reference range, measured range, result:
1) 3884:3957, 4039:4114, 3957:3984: 3.4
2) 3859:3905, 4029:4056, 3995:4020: -0.6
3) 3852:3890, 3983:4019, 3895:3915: 0.5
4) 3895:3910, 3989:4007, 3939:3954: 1.3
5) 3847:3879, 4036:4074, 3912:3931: 3.3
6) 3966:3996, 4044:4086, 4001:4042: -4.8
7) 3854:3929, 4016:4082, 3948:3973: 5.5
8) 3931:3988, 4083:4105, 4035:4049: -2.2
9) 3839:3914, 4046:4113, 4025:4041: -0.8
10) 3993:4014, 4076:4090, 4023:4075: 0.4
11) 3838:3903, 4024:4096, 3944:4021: 4.9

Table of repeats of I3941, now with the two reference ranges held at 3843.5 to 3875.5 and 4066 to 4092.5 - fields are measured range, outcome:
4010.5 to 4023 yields -0.04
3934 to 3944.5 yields 0.50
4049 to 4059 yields -0.05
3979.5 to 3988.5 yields -0.02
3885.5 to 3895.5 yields 0.27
